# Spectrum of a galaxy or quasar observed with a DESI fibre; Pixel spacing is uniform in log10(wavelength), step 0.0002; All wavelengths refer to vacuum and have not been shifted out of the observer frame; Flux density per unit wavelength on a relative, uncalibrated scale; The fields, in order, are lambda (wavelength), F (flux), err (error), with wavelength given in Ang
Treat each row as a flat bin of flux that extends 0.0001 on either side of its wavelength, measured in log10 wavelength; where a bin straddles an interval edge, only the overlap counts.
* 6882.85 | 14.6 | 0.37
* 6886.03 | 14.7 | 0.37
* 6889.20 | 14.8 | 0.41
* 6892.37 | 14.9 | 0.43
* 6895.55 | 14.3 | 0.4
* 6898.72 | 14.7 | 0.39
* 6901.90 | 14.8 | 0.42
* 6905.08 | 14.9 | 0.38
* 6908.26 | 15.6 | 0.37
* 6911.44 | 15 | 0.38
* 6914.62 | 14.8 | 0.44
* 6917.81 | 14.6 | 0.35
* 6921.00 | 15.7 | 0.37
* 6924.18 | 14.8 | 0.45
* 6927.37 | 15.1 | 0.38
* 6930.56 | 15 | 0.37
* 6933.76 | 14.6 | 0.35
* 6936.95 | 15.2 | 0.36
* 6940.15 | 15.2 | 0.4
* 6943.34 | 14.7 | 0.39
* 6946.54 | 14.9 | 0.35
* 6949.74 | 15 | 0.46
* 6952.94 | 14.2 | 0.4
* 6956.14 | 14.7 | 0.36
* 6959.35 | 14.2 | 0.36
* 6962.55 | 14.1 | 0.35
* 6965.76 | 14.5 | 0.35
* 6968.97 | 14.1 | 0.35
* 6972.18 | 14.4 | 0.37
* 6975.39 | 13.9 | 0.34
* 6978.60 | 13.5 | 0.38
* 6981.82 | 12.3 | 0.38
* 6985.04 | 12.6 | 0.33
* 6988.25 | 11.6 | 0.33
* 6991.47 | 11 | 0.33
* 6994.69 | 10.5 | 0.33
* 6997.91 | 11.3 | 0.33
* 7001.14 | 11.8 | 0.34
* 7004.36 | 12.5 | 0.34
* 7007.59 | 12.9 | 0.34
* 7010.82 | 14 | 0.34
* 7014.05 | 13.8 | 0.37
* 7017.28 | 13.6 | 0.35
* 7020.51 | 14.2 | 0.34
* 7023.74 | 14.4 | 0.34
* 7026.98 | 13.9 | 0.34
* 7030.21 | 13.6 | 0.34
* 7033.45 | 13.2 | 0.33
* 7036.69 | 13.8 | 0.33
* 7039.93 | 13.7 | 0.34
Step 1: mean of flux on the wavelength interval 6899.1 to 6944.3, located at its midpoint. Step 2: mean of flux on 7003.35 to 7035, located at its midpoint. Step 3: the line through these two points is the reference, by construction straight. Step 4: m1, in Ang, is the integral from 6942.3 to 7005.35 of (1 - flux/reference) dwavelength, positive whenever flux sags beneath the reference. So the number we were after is 4.4 Ang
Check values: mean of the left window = 15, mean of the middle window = 13.3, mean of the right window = 13.6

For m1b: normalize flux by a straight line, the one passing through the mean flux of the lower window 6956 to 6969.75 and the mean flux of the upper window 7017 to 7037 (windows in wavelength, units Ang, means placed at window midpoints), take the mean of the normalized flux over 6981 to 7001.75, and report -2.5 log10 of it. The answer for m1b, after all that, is 0.22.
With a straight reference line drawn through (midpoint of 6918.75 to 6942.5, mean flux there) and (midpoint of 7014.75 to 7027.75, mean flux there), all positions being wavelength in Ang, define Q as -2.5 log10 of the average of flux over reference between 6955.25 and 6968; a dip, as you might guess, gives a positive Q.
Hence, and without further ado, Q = 0.03 mag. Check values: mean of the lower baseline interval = 15.1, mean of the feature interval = 14.3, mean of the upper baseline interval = 14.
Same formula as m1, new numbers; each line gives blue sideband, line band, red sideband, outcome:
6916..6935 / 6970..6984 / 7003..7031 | 0.72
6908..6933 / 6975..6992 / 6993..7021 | 1.08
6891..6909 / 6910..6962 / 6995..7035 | -1.92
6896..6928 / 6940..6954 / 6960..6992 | -0.72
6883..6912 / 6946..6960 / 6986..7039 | -0.71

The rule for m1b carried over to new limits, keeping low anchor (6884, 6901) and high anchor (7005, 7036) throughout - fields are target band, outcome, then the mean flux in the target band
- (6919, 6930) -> -0.05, 15.2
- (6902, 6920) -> -0.03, 15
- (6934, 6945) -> -0.05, 15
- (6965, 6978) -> -0.01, 14.2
